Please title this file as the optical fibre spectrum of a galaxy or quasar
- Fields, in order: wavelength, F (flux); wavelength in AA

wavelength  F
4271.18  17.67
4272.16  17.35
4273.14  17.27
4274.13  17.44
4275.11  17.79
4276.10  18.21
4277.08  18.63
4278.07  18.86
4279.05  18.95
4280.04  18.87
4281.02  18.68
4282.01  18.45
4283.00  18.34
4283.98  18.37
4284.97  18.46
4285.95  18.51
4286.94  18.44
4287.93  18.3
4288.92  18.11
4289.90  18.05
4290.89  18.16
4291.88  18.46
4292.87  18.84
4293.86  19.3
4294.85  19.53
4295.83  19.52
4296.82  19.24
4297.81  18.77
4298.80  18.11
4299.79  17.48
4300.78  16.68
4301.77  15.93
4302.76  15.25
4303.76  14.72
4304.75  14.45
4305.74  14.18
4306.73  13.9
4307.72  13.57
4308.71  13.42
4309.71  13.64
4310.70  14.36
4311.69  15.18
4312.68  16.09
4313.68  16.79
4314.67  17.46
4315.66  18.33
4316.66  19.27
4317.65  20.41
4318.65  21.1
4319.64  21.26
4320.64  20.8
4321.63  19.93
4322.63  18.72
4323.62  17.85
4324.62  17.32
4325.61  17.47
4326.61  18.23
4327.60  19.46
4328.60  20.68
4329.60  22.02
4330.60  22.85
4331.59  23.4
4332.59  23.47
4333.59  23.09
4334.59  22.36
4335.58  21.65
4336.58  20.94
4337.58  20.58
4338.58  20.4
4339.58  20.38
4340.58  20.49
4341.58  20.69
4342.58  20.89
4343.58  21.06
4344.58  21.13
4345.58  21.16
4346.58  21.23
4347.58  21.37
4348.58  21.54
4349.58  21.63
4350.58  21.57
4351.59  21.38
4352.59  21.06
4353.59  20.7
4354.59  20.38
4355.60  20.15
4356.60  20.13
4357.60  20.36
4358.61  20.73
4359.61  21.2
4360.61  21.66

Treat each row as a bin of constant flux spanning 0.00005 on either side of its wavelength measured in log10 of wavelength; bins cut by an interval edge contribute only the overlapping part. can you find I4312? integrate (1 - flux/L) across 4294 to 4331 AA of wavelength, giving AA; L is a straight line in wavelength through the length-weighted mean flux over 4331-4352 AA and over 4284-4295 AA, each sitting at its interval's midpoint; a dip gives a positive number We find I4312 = 4.0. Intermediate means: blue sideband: 18.5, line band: 17.7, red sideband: 21.5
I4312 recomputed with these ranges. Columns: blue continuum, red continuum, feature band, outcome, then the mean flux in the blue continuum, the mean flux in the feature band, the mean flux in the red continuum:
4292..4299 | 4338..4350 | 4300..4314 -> 3.31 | 19.1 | 14.9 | 21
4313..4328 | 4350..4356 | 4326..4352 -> -1.63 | 18.9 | 21.3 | 20.9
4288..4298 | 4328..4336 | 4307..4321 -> 2.43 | 18.8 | 17.2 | 22.4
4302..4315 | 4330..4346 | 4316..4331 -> -1.31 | 14.8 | 19.8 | 21.5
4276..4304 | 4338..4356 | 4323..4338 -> -0.42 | 18.2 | 20.8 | 21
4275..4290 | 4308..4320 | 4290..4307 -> 0.53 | 18.5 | 17.3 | 17.2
